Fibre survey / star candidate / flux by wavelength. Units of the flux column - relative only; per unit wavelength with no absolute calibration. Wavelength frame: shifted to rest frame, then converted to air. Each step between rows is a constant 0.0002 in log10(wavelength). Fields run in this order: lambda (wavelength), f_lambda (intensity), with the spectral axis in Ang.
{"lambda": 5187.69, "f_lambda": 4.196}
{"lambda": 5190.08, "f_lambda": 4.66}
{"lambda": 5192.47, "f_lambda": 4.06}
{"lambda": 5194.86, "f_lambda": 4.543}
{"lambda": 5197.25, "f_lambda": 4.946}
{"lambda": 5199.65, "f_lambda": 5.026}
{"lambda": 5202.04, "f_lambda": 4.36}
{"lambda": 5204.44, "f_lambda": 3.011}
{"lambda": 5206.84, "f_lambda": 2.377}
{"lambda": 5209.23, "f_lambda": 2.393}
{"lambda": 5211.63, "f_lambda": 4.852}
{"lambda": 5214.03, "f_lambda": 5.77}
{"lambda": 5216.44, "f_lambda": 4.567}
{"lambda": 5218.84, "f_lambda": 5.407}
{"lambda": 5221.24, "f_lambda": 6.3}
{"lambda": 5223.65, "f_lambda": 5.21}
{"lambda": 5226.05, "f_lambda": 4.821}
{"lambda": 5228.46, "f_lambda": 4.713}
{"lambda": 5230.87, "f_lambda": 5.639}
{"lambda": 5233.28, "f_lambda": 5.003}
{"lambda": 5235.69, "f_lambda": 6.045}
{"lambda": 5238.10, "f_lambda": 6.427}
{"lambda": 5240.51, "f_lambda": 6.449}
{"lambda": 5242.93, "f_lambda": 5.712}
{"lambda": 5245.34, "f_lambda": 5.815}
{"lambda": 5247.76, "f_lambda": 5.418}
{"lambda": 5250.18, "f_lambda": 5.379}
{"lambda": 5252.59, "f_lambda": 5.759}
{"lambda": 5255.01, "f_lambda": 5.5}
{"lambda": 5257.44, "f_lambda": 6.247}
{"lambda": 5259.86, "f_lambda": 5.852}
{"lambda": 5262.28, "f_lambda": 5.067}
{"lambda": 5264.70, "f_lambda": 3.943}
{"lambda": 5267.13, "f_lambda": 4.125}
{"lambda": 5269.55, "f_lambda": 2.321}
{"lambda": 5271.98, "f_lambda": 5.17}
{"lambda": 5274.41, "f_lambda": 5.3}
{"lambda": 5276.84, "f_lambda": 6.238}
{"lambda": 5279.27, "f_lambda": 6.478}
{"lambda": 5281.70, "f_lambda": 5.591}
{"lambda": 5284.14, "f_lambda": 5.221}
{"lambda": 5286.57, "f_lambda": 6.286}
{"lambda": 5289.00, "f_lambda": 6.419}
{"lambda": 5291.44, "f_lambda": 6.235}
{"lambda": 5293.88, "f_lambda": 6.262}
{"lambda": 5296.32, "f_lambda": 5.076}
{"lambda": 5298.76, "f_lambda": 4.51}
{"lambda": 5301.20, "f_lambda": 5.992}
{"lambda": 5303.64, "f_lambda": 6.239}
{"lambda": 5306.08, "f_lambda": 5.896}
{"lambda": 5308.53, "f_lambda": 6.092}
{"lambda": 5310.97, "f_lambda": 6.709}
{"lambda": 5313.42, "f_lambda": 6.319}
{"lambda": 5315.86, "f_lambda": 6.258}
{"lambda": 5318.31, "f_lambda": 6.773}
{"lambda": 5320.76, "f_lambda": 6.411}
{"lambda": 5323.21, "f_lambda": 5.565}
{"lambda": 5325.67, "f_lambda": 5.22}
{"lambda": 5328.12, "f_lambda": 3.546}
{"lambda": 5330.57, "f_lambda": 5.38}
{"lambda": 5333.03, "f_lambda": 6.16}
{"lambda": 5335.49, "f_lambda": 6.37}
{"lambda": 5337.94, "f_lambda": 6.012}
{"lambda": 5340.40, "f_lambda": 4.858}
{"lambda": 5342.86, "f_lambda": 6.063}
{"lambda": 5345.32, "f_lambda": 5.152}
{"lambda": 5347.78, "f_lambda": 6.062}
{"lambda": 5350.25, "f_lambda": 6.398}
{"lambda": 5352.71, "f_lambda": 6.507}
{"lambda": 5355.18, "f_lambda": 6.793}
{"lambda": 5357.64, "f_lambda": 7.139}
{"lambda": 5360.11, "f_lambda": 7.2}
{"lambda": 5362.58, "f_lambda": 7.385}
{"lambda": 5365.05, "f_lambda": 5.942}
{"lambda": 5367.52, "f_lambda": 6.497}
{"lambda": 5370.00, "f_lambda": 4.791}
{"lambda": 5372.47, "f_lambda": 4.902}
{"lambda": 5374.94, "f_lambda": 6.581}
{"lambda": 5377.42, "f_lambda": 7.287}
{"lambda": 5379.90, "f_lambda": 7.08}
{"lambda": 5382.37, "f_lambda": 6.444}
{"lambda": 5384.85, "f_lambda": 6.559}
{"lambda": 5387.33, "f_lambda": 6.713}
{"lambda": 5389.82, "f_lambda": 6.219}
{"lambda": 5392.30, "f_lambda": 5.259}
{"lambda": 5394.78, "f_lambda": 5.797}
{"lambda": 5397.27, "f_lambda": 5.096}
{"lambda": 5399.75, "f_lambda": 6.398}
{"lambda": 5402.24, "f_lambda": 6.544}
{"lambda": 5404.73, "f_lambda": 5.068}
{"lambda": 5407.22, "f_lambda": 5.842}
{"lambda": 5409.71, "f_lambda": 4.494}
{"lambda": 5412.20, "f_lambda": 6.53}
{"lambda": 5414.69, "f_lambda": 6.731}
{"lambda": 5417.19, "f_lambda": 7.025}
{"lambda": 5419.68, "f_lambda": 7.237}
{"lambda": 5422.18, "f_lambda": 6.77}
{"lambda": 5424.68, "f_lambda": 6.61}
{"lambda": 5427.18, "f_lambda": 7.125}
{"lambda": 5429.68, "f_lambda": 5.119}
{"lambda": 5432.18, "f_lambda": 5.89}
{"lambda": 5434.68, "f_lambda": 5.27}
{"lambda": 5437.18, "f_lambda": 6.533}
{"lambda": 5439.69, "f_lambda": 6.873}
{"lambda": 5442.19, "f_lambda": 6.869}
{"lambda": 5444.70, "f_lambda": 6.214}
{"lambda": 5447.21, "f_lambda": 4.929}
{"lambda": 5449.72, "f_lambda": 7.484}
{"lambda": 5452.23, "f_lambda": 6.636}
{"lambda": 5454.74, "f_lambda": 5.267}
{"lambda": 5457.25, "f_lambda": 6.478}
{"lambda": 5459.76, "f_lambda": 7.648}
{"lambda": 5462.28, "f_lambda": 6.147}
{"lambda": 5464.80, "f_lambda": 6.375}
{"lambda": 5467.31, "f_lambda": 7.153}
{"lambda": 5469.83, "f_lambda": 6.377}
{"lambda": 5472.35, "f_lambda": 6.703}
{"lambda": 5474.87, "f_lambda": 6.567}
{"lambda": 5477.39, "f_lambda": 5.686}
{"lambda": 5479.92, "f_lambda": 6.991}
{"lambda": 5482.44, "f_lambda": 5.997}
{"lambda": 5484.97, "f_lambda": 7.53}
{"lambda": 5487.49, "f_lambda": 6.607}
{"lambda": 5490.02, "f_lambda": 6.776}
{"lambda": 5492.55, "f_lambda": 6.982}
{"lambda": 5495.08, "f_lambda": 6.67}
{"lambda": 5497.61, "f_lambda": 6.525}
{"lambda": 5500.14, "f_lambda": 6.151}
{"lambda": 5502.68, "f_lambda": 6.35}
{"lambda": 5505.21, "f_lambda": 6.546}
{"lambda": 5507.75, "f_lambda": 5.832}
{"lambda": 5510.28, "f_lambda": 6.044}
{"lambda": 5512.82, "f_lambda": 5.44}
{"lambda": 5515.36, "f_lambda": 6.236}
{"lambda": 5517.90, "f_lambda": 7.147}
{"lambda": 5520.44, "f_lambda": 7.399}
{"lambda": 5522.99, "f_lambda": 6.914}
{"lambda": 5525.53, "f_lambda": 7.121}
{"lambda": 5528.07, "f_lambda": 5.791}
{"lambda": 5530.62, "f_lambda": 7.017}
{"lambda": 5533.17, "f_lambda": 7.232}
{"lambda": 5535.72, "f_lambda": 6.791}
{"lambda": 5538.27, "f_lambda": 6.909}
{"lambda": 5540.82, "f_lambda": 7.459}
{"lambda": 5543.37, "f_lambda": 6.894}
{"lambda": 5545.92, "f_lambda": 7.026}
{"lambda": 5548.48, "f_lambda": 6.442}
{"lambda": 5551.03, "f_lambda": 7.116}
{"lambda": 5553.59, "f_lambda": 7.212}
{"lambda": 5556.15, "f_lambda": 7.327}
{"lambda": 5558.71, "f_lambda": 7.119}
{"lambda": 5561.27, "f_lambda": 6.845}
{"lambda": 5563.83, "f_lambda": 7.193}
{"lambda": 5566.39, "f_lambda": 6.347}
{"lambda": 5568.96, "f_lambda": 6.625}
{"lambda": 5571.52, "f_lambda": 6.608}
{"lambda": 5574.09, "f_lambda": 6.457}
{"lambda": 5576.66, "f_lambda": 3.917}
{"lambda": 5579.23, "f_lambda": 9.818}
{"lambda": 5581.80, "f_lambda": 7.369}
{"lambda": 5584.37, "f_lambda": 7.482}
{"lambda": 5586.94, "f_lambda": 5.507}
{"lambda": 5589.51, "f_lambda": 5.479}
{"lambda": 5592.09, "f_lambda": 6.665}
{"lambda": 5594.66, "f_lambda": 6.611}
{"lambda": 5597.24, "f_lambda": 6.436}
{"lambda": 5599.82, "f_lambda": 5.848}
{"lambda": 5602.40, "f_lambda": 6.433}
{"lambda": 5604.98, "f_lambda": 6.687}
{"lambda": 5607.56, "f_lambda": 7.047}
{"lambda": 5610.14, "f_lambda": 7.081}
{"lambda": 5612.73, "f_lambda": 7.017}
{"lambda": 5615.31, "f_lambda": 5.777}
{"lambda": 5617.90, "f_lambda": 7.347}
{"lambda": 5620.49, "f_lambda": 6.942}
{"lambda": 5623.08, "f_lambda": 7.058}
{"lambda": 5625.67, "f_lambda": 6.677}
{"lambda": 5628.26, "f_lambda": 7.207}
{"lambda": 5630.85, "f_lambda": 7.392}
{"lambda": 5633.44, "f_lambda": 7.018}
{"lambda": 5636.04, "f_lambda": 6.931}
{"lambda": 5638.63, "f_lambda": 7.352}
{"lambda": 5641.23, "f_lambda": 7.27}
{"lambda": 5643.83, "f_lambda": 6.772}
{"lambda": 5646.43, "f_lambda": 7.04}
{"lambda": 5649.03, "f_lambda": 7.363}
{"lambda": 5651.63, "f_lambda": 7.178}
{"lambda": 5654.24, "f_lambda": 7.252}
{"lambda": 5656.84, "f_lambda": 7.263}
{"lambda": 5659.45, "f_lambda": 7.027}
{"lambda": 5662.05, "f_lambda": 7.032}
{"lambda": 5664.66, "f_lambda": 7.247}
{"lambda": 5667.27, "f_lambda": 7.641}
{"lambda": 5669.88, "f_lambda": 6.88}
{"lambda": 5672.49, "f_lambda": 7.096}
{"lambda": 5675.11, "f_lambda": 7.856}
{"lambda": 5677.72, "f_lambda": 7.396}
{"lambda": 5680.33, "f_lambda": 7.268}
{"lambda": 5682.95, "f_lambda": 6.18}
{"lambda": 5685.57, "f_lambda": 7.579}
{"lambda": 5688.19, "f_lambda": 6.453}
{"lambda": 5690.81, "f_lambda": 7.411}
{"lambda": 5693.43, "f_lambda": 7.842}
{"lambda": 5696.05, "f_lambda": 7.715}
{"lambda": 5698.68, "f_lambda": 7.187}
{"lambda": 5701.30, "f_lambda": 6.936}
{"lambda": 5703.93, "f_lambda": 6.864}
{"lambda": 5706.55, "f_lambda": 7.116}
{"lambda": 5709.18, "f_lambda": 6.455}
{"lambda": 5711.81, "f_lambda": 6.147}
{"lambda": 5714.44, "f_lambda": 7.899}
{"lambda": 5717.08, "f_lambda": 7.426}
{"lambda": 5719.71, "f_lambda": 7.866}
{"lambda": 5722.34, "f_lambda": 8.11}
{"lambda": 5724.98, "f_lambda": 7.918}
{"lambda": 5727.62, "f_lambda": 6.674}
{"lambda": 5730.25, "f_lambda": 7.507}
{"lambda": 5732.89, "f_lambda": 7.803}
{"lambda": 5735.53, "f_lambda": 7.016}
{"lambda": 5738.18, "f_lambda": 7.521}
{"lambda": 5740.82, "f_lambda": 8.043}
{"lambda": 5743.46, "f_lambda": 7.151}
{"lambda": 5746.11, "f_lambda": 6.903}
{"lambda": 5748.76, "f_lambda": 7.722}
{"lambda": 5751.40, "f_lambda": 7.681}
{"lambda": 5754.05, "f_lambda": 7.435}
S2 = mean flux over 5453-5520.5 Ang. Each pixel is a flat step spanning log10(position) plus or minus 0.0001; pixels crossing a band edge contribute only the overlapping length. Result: 6.49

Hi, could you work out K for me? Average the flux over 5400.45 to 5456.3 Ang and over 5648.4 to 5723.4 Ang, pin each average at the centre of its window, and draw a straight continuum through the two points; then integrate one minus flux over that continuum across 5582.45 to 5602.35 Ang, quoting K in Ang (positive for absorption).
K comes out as 1.5 Ang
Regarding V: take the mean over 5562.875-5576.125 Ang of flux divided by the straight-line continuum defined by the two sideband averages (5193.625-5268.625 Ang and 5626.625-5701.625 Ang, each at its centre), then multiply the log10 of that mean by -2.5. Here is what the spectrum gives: 0.04 mag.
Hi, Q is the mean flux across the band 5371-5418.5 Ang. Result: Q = 6.13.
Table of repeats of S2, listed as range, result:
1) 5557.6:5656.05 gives 6.82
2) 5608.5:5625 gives 6.87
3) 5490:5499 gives 6.73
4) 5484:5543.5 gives 6.67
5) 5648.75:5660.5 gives 7.21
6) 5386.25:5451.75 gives 6.18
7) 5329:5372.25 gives 6.11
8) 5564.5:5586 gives 6.82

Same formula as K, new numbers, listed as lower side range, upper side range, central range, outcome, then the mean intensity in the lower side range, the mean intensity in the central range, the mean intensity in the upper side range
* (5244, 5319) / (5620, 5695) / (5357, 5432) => -2.3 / 5.62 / 6.27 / 7.16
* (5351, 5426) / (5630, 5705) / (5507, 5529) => 0.9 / 6.32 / 6.46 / 7.19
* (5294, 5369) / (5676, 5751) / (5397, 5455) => 1.0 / 6.02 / 6.22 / 7.3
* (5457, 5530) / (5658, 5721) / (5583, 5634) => 1.8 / 6.56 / 6.68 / 7.19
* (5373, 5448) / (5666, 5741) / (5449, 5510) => -0.6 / 6.23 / 6.55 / 7.29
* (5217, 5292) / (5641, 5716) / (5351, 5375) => -1.9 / 5.47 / 6.36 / 7.15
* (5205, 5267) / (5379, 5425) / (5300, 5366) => -3.4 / 5.19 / 6.09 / 6.22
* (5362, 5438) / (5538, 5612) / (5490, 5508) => 0.0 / 6.17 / 6.49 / 6.76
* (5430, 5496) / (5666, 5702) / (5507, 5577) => 0.5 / 6.47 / 6.7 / 7.25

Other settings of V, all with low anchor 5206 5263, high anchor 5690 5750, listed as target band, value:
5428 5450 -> 0.014 mag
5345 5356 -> -0.081 mag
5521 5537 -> -0.046 mag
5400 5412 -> 0.070 mag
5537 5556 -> -0.064 mag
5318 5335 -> 0.028 mag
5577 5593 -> -0.015 mag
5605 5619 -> 0.011 mag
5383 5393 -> -0.053 mag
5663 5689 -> 0.000 mag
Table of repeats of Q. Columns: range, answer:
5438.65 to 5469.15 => 6.5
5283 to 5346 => 5.82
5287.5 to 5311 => 5.91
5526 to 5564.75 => 6.96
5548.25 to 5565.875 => 7.04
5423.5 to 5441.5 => 6.22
